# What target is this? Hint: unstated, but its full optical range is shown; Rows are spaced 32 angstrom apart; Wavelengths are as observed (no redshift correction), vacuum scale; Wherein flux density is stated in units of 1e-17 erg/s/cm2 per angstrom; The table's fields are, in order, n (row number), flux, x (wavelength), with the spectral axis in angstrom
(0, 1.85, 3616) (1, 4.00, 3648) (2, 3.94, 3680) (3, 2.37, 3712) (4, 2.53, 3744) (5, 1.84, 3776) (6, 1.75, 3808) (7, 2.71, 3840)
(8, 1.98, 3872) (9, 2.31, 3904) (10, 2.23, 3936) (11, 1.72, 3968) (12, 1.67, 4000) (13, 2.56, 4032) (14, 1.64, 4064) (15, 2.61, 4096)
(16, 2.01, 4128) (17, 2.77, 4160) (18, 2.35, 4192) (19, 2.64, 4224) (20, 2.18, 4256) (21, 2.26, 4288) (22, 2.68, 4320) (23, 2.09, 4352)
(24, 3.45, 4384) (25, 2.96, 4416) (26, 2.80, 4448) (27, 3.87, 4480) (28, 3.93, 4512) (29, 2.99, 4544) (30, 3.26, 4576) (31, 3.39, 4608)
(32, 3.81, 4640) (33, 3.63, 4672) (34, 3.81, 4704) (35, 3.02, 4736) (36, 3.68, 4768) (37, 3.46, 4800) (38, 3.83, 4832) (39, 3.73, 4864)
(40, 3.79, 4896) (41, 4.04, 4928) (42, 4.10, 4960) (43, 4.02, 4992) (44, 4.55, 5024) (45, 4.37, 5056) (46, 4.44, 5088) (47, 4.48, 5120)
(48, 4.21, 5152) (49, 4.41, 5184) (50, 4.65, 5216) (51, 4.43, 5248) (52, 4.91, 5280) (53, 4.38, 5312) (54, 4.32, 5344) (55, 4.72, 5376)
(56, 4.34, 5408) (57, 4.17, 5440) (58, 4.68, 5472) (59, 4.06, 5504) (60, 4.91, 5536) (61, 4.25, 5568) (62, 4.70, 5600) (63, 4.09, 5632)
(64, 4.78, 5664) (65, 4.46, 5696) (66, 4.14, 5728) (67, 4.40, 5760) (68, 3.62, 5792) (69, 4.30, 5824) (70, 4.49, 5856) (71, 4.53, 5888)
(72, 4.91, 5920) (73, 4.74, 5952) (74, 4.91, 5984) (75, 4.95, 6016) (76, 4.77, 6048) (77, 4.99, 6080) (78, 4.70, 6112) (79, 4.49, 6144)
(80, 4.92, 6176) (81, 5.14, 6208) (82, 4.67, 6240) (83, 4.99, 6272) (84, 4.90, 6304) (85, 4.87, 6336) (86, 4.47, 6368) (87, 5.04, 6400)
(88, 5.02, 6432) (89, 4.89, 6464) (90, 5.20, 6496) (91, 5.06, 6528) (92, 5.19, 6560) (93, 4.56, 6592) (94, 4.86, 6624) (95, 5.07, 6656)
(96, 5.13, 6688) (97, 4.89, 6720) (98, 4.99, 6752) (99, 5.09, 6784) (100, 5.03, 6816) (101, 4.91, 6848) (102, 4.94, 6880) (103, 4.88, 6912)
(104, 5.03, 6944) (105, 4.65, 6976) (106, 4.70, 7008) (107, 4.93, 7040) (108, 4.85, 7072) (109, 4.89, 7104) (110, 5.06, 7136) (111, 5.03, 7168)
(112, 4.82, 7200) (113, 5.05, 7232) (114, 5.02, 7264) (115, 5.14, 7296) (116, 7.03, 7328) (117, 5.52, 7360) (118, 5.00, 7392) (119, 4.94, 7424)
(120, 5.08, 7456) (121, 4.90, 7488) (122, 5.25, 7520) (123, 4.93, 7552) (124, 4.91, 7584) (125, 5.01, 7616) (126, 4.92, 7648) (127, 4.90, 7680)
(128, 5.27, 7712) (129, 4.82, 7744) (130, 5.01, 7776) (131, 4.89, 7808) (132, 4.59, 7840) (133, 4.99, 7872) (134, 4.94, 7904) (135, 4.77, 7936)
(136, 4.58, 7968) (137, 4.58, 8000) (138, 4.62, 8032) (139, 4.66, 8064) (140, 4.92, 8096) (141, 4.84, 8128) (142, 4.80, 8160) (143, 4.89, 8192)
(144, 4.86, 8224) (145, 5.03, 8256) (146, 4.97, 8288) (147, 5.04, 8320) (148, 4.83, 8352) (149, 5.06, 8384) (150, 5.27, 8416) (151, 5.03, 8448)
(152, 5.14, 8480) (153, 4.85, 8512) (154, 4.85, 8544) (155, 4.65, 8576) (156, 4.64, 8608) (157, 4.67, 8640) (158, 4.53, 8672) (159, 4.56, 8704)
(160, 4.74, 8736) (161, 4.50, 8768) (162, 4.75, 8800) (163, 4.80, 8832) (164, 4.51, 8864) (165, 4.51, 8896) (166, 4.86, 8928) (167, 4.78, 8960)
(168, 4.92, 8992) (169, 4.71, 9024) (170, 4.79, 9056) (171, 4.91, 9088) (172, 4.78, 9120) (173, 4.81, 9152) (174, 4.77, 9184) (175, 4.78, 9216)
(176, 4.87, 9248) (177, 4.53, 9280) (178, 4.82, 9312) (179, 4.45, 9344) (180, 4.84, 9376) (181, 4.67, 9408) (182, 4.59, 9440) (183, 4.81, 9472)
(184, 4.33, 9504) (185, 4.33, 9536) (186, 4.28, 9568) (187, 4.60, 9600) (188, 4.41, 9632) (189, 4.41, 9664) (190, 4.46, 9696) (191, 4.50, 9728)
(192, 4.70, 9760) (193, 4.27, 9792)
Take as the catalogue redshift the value 0.12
